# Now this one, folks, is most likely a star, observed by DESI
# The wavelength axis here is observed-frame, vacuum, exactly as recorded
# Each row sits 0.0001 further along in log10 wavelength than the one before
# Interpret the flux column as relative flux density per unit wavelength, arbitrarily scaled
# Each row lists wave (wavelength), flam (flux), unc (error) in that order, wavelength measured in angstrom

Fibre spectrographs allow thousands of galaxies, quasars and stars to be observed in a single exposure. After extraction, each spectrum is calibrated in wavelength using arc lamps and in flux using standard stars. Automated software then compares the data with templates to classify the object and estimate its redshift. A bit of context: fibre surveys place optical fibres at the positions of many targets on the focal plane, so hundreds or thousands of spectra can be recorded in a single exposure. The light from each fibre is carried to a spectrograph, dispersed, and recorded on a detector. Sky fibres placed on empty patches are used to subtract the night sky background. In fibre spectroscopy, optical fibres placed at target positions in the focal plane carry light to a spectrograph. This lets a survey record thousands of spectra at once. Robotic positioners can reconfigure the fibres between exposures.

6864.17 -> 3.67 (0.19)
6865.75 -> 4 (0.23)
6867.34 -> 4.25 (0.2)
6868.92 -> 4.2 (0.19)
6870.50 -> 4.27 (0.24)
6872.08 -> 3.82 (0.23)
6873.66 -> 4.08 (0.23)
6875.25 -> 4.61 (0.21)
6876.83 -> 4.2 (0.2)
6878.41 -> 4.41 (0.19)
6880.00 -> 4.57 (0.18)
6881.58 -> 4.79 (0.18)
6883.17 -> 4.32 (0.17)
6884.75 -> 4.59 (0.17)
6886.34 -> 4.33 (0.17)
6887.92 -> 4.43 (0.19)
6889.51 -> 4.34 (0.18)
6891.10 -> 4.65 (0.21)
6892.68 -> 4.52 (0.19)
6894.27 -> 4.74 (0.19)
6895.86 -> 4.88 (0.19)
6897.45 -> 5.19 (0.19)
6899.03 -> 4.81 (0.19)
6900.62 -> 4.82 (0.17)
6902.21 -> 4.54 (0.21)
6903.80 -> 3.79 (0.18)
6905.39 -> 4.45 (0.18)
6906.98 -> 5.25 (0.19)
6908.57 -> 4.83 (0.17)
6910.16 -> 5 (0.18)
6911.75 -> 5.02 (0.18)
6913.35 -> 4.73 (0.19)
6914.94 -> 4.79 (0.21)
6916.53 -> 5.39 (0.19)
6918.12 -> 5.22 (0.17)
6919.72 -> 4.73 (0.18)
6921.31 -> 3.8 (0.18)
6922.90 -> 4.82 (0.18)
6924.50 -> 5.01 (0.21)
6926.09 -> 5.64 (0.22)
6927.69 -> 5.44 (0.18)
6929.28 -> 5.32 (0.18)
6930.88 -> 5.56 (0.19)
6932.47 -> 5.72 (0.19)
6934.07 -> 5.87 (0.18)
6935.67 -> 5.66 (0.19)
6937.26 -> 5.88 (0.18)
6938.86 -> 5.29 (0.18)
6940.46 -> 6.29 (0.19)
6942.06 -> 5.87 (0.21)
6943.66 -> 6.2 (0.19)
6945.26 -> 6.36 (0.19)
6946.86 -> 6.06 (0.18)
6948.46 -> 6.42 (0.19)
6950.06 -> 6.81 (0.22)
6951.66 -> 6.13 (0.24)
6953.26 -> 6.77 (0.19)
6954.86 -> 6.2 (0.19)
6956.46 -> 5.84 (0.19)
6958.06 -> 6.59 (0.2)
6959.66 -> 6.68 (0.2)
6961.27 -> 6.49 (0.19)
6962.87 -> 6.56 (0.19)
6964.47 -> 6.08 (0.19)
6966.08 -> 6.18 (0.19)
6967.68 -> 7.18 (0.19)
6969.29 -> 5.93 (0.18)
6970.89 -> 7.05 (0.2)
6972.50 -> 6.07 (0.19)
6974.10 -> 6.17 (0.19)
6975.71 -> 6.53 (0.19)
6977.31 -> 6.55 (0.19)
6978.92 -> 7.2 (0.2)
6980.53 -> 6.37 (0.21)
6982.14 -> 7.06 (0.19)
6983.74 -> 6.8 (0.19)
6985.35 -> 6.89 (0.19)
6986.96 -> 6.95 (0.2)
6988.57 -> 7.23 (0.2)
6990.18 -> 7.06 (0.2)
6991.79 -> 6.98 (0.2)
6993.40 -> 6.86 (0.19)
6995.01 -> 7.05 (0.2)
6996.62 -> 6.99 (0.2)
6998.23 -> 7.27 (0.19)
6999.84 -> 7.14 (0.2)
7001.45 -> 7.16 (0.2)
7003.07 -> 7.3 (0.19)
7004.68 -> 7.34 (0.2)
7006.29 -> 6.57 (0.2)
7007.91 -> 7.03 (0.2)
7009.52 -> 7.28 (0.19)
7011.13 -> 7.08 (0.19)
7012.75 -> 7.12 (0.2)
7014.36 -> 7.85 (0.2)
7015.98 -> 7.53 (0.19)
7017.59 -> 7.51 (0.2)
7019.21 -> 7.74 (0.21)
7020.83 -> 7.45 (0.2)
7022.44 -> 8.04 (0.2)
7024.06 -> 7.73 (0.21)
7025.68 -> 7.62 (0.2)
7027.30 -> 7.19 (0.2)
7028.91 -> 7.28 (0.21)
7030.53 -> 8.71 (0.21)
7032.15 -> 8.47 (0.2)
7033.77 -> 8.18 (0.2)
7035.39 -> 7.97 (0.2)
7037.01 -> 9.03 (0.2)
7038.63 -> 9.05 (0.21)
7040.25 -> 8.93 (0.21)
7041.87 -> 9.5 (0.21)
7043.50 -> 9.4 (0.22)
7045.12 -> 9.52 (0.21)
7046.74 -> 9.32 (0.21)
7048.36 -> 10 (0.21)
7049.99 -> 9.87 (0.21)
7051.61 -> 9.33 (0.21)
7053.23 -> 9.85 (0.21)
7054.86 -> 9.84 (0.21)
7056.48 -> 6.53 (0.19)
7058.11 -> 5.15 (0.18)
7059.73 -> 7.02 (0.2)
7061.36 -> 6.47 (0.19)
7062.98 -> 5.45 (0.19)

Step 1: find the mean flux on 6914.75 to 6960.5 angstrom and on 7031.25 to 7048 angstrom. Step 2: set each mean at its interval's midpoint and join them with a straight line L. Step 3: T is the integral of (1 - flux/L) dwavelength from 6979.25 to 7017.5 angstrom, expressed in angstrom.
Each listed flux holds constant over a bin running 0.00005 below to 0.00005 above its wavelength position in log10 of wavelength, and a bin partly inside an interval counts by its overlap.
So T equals 2.8 angstrom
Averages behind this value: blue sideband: 5.75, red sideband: 8.96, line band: 7.09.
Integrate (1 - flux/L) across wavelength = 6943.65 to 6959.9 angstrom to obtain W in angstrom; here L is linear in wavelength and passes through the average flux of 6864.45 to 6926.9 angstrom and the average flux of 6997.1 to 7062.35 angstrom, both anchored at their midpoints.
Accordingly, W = -1.0 angstrom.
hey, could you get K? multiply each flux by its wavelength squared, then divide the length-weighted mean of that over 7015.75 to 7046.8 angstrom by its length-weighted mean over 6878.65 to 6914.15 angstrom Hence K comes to 1.9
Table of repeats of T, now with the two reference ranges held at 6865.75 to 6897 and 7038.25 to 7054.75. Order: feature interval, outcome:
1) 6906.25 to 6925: 2.0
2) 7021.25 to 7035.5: 1.7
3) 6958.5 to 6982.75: 2.1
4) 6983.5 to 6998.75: 1.5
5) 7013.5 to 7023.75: 1.1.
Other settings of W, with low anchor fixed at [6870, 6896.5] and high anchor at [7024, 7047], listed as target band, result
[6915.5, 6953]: 1.2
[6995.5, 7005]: 0.5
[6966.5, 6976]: 0.5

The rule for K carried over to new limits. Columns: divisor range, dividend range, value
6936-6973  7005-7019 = 1.17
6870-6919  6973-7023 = 1.58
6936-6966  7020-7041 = 1.33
